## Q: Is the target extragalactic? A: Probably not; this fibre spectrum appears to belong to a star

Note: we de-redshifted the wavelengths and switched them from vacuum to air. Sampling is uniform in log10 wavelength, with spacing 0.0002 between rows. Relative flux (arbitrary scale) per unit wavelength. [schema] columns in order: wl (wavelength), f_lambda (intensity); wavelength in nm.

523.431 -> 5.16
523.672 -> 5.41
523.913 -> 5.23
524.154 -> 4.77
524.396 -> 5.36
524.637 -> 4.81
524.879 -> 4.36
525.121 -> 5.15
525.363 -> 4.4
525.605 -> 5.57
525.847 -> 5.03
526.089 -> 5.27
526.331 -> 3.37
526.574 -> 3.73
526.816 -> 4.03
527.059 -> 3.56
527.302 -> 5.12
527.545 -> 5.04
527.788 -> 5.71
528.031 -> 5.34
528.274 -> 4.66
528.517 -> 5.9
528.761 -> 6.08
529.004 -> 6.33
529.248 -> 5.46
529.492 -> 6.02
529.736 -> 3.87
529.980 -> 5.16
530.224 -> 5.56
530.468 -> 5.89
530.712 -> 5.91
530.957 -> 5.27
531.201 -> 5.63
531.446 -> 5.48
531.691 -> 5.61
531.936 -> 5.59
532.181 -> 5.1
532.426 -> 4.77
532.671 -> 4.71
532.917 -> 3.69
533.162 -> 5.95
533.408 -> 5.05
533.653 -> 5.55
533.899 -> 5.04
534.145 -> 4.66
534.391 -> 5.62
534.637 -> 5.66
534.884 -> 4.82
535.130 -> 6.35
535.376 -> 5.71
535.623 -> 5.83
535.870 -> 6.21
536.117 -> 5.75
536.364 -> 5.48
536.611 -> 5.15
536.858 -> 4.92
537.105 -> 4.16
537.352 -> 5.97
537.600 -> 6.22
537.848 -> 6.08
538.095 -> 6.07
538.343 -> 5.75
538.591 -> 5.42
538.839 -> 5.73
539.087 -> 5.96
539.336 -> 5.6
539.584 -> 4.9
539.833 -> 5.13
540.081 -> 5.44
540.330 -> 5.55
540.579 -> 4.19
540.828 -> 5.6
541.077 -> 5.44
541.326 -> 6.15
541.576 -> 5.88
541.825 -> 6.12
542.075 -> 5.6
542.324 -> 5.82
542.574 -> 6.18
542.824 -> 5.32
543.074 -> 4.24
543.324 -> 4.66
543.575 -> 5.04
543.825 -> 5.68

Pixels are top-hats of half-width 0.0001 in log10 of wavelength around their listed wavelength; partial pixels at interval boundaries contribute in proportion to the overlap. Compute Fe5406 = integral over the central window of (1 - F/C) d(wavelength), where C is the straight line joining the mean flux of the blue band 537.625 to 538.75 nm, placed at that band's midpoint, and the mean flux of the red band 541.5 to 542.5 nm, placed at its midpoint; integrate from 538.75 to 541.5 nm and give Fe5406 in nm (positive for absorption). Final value 0.21 nm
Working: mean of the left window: 5.86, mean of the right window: 5.87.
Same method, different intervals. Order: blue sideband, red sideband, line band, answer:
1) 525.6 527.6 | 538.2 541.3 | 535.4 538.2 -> -0.23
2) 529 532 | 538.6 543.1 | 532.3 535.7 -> 0.16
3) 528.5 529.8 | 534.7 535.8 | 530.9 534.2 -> 0.30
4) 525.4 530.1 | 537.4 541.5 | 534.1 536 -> -0.10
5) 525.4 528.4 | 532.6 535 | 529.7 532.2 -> -0.26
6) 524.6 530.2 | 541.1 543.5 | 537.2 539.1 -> -0.17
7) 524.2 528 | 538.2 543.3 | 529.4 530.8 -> -0.13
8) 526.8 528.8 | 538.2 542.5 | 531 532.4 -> -0.06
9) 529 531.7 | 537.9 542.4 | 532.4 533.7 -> 0.14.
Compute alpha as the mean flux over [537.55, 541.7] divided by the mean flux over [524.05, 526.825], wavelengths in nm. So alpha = 1.2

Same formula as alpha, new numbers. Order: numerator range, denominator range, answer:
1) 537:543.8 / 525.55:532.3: 1.06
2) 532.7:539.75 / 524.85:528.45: 1.16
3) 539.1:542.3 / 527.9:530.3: 1.01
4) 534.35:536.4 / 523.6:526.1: 1.14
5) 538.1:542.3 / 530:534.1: 1.05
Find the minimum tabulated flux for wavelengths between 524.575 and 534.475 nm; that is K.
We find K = 3.37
